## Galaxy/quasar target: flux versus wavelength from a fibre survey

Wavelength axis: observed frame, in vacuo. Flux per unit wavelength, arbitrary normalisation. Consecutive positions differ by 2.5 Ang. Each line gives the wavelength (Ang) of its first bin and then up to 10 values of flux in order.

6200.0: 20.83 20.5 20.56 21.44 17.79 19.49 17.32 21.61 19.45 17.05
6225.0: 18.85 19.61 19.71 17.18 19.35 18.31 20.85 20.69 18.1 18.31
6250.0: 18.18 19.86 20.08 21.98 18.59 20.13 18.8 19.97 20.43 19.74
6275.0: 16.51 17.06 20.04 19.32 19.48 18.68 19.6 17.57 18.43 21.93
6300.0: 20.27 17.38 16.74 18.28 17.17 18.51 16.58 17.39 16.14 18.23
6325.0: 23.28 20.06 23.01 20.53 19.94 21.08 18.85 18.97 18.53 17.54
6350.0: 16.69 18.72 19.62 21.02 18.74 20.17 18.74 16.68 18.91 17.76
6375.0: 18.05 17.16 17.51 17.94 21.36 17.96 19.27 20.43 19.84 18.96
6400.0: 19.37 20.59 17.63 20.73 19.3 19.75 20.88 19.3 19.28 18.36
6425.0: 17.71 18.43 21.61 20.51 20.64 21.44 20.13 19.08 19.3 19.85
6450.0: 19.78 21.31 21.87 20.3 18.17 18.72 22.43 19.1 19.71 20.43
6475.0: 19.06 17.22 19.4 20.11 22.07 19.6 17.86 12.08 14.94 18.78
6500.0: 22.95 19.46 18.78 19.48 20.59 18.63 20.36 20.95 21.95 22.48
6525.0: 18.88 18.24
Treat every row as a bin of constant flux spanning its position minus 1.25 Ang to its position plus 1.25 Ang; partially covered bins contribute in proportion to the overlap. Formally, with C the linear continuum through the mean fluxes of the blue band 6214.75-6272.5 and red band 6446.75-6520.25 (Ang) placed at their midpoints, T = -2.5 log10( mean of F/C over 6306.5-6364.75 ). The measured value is 0.02 mag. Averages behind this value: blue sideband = 19.4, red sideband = 19.5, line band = 19.1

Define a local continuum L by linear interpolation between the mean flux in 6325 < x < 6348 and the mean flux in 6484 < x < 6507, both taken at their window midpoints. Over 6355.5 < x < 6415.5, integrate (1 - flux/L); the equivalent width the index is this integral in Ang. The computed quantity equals 1.5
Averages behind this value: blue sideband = 20.1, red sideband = 18.5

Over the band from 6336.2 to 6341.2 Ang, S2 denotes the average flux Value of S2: 20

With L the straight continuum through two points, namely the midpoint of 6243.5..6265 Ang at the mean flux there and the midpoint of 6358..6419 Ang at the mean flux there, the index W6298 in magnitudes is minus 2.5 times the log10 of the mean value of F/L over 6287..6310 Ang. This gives 0.034 mag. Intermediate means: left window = 19.4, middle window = 18.7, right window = 19.1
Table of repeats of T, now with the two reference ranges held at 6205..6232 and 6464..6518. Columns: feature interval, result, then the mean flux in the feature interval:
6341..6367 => 0.02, 18.8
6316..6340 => -0.04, 19.9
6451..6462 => -0.06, 20.3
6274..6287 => 0.04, 18.5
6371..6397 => 0.03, 18.7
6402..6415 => -0.02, 19.7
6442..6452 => -0.02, 19.7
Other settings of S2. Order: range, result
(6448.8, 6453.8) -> 20.6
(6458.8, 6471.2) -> 19.6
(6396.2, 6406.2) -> 19.1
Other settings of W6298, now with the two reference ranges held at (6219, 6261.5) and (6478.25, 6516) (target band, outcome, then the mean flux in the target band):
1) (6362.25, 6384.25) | 0.06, 18.1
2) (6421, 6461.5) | -0.05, 19.9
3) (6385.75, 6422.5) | -0.03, 19.5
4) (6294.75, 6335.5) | 0.00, 19.1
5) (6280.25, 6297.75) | 0.00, 19.2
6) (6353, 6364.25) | -0.04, 19.8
